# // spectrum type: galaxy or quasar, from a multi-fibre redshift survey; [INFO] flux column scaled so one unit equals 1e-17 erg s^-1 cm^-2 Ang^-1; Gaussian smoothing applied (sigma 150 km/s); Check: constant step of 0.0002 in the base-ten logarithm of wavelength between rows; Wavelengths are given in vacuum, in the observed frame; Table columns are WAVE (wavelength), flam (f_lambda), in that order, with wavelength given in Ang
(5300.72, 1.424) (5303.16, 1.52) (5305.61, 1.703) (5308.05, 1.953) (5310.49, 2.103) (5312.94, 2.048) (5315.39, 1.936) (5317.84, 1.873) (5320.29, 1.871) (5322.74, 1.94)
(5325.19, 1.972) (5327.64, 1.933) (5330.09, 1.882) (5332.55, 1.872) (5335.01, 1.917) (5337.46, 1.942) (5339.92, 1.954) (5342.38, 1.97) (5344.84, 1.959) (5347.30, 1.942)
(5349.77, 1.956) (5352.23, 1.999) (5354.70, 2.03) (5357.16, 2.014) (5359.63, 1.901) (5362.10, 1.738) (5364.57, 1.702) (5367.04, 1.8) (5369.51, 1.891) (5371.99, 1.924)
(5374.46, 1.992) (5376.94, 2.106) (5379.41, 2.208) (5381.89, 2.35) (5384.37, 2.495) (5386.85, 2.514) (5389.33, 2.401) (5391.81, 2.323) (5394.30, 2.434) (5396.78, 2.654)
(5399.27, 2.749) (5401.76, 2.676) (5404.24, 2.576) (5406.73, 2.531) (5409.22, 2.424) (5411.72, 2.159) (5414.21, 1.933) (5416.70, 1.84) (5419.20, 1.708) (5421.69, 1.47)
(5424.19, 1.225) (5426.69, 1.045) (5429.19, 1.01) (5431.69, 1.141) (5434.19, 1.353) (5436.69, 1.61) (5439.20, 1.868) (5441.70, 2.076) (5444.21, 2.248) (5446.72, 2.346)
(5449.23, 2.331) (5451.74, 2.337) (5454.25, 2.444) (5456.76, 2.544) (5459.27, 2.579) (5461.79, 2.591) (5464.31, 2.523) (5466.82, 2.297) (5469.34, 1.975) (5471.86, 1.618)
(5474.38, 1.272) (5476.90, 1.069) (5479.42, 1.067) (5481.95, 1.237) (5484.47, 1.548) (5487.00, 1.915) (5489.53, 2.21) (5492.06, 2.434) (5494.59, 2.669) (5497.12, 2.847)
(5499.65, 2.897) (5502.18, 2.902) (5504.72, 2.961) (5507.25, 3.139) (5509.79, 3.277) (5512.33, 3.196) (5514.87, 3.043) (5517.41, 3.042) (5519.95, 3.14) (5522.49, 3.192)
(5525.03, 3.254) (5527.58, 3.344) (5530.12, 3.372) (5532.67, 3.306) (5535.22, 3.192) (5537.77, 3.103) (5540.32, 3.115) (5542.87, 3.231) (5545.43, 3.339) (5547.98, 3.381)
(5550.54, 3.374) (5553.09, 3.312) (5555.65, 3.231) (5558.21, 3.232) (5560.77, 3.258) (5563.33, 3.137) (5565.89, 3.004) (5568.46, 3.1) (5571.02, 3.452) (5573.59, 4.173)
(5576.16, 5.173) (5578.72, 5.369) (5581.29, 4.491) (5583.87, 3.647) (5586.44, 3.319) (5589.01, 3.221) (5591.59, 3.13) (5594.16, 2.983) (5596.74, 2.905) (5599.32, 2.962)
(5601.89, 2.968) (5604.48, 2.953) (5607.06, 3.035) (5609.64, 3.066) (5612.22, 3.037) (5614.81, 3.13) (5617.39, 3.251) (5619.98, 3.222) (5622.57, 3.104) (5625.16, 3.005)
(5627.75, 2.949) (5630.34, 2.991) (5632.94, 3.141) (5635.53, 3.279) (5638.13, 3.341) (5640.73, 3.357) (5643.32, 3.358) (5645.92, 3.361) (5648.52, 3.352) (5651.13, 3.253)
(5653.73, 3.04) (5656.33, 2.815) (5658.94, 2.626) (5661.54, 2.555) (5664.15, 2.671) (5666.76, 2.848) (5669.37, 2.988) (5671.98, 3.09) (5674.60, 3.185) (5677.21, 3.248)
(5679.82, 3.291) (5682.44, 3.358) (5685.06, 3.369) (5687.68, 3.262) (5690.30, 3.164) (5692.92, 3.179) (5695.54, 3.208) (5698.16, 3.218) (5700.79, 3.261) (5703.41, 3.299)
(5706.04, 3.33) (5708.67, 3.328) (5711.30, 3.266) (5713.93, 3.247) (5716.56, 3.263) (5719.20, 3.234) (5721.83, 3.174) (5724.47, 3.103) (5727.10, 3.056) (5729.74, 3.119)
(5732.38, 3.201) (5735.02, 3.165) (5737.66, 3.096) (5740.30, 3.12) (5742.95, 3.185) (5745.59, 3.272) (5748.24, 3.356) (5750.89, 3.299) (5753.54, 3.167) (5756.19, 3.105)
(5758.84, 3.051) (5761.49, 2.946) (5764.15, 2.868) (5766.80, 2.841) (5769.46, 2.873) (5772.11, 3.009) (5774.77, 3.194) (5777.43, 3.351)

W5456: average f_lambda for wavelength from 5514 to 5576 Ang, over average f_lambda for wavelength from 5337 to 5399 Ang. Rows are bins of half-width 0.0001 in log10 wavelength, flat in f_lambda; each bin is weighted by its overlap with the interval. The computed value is 1.57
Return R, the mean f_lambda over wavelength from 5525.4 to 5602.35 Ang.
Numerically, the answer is 3.43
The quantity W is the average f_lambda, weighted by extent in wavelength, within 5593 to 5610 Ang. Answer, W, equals 2.98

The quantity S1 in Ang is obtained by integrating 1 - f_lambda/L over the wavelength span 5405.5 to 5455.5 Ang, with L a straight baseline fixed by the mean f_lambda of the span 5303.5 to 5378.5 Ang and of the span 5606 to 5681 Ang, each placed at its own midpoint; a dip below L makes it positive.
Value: 9.1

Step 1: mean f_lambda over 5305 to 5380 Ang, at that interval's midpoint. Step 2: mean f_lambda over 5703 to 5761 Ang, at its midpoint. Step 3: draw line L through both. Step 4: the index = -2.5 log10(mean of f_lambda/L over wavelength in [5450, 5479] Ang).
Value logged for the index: 0.12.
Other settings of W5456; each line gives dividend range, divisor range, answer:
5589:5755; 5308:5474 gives 1.54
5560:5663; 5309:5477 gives 1.62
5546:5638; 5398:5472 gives 1.63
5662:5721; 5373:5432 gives 1.52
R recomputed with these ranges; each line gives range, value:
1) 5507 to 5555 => 3.23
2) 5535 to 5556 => 3.26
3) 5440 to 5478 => 2.15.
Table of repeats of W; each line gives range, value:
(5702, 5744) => 3.2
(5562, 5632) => 3.36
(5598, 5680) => 3.07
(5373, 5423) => 2.27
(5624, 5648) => 3.2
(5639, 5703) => 3.13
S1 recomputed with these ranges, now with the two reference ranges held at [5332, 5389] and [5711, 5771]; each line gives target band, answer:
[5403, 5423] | 0.8 Ang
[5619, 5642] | -2.9 Ang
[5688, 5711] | -1.9 Ang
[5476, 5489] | 5.2 Ang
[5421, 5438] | 7.3 Ang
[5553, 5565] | -2.9 Ang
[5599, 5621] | -2.6 Ang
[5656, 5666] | 0.8 Ang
